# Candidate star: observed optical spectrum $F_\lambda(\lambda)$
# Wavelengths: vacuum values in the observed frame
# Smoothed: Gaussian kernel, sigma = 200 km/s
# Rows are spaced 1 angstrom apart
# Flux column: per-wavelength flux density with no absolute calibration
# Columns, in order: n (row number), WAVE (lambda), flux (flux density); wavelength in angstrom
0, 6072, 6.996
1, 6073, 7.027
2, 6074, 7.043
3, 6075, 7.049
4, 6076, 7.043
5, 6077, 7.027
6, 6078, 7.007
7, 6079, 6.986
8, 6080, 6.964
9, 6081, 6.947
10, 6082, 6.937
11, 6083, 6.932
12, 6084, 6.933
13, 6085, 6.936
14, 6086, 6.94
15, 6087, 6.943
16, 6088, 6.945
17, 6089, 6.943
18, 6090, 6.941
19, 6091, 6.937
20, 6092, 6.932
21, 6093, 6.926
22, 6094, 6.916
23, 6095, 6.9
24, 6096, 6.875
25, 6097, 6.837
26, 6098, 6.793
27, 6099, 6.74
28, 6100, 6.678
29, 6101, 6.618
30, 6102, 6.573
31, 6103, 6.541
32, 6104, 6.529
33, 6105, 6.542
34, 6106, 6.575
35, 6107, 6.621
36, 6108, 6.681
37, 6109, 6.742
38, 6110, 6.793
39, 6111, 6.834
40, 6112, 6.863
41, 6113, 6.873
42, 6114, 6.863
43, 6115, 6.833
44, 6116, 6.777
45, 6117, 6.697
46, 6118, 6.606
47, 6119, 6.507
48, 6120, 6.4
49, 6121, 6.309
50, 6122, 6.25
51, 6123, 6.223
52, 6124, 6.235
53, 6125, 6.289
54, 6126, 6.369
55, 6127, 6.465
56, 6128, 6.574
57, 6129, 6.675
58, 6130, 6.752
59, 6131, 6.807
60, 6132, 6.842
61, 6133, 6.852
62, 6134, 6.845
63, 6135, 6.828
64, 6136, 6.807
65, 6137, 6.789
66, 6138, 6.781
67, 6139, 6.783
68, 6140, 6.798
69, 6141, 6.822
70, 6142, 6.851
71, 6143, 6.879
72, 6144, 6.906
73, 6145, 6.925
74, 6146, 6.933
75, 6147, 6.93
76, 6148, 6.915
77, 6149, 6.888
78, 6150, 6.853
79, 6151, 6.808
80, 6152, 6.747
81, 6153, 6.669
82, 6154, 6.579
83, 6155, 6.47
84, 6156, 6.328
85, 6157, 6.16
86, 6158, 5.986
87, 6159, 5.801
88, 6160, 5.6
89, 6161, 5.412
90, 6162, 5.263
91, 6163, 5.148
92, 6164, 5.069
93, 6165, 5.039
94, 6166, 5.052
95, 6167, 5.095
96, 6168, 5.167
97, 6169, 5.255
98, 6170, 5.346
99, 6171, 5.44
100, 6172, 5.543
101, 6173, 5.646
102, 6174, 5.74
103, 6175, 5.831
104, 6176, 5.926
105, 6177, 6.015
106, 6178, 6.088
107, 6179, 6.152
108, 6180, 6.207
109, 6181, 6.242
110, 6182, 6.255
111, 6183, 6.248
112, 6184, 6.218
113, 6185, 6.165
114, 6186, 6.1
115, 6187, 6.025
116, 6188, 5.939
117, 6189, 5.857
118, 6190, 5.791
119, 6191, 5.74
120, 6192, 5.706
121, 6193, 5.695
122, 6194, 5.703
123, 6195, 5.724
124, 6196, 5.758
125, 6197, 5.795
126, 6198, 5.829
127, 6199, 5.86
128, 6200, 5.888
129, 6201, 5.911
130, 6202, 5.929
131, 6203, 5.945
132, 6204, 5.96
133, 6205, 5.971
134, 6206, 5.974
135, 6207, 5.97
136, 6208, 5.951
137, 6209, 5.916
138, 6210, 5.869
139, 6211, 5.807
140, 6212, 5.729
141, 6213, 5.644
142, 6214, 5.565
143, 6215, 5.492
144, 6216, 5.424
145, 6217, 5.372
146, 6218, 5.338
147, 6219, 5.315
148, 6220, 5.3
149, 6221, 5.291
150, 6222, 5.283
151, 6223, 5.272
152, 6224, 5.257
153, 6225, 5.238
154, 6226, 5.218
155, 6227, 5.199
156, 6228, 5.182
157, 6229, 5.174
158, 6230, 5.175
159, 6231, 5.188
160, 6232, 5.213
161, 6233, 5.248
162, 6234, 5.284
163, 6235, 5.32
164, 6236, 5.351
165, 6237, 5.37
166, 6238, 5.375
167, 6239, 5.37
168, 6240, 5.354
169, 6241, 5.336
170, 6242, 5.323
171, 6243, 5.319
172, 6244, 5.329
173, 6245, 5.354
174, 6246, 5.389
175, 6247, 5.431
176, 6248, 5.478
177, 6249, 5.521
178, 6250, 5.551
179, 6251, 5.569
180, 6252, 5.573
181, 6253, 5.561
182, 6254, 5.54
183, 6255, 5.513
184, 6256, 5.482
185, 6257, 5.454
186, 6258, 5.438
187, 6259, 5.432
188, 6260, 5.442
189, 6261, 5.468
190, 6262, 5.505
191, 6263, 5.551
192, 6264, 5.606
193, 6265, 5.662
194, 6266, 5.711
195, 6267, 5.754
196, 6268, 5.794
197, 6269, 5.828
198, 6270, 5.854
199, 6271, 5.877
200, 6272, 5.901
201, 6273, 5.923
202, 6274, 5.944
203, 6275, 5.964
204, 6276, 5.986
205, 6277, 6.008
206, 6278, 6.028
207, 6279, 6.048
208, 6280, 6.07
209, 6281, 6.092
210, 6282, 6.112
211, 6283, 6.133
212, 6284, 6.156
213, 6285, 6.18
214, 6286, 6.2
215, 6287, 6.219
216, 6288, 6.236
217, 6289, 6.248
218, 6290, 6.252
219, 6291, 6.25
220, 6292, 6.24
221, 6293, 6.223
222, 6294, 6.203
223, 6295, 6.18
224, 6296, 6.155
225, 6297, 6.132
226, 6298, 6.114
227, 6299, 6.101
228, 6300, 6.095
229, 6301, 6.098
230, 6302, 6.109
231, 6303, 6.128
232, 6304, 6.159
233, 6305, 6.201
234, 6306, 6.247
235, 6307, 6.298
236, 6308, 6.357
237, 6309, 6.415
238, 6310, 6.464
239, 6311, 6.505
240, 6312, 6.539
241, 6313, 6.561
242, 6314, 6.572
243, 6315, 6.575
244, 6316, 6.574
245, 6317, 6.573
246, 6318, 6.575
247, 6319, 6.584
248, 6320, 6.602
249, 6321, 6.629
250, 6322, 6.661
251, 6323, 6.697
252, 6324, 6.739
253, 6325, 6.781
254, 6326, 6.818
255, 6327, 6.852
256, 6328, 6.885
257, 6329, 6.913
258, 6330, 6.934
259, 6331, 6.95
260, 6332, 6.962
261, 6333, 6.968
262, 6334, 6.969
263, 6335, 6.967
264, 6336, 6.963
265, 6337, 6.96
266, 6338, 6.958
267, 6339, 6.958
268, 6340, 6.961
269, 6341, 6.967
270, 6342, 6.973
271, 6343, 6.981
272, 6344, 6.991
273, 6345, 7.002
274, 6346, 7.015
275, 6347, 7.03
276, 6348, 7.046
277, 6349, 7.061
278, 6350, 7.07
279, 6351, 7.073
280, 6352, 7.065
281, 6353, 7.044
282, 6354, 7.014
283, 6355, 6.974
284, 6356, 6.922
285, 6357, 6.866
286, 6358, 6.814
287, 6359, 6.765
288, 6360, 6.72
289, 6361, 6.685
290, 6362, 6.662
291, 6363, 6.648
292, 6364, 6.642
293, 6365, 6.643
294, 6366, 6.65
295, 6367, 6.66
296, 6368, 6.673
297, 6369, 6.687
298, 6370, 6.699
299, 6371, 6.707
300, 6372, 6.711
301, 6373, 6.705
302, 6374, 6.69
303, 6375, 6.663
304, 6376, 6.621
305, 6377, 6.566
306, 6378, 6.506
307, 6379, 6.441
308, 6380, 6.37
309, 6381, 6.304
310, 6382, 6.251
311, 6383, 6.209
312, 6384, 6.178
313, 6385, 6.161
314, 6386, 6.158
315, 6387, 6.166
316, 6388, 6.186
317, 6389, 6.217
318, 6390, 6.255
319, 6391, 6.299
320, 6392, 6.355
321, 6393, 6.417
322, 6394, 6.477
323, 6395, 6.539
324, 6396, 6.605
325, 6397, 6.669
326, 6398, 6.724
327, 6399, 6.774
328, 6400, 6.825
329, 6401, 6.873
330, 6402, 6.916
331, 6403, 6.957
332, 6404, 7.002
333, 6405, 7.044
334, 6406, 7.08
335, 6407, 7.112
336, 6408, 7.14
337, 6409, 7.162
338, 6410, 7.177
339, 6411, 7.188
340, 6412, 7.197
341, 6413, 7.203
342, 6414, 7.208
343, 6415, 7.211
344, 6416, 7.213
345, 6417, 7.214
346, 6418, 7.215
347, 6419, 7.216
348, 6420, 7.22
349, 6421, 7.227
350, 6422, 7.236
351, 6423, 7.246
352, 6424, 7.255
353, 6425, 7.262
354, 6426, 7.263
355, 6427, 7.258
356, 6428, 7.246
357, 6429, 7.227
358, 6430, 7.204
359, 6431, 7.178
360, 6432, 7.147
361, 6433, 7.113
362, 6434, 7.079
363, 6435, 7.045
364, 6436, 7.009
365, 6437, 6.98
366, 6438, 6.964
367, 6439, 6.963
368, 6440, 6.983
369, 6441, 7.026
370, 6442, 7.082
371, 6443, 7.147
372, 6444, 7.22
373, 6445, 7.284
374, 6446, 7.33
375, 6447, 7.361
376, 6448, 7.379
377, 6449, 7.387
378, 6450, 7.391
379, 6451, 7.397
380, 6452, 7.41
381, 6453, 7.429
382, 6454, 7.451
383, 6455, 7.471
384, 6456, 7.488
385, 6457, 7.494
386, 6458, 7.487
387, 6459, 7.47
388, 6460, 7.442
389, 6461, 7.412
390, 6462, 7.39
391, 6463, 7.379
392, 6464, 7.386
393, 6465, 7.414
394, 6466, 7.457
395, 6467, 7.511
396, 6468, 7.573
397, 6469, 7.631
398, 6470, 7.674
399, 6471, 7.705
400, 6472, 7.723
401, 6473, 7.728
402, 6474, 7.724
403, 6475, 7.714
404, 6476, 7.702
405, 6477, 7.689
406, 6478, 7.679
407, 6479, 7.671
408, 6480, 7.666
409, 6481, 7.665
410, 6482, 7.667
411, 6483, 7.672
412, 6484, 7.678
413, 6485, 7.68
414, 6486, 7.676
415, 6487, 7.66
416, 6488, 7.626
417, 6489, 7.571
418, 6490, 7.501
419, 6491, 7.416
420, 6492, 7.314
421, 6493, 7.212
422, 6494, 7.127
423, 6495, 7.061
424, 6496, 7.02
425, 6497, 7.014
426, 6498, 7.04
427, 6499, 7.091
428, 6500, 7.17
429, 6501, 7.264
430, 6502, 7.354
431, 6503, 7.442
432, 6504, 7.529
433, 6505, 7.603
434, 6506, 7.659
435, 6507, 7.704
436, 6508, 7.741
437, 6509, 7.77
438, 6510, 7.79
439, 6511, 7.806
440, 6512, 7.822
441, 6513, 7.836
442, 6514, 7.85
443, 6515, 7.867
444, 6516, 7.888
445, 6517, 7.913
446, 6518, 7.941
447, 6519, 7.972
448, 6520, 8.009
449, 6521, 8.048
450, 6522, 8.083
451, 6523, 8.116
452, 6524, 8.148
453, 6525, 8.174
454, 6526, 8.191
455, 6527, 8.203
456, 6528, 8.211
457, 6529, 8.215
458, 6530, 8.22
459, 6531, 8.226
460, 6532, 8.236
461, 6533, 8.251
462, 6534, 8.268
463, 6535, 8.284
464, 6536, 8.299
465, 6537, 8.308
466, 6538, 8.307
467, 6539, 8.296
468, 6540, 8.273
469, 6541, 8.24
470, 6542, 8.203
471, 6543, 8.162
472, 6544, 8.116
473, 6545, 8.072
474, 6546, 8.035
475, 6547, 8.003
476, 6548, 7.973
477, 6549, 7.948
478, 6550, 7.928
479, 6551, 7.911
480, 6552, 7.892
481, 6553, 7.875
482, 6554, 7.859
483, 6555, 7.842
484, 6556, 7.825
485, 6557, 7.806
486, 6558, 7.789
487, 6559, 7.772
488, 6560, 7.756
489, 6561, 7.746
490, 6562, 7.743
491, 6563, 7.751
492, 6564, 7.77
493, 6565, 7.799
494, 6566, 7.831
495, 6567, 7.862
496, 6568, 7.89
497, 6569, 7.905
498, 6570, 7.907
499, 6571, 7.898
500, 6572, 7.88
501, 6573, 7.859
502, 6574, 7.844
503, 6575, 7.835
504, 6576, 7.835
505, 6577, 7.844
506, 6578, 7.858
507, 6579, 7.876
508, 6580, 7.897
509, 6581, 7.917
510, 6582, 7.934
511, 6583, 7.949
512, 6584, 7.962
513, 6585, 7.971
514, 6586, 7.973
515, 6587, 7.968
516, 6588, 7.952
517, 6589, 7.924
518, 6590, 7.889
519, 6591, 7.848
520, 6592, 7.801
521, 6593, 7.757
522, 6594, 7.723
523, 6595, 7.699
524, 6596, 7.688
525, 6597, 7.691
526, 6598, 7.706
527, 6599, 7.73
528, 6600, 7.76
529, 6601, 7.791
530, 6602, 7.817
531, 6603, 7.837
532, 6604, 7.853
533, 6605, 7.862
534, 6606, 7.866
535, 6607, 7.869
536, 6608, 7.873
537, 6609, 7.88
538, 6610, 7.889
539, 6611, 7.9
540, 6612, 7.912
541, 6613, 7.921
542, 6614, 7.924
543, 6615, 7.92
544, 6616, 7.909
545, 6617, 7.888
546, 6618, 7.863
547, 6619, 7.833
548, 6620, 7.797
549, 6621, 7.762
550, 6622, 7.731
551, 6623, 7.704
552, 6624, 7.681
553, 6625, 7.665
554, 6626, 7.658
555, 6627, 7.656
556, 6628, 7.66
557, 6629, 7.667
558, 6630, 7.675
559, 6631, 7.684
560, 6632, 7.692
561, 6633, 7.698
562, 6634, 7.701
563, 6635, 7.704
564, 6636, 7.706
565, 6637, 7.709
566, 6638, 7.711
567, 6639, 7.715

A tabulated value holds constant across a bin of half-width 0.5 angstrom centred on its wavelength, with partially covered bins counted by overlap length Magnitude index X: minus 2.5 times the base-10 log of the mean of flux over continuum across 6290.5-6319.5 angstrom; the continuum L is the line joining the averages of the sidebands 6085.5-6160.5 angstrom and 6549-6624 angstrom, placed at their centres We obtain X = 0.13 mag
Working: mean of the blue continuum 6.68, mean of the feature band 6.32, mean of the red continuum 7.84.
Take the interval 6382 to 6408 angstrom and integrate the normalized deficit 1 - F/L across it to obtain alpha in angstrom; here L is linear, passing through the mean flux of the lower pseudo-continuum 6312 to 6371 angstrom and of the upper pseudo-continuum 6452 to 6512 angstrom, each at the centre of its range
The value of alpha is 1.9 angstrom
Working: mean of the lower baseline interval 6.83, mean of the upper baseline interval 7.51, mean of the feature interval 6.57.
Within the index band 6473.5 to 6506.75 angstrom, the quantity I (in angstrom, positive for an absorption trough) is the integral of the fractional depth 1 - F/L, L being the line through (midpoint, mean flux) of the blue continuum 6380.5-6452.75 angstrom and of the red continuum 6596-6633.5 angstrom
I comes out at -1.0 angstrom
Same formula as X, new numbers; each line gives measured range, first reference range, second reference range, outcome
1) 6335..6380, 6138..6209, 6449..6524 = 0.02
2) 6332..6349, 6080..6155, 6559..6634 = 0.04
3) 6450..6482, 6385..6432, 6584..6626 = -0.05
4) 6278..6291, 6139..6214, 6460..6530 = 0.07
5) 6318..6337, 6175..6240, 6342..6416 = -0.06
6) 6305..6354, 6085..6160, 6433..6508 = 0.05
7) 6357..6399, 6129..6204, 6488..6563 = 0.10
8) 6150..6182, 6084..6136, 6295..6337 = 0.15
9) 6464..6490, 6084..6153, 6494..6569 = 0.01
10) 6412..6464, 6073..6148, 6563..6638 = 0.03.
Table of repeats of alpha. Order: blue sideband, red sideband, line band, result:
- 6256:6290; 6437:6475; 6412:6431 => -0.3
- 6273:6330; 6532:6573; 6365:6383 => 0.6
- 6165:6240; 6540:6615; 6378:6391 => 0.9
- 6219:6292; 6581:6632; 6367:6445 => -3.5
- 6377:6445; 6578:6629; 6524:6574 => -3.0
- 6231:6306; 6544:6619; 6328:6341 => -1.5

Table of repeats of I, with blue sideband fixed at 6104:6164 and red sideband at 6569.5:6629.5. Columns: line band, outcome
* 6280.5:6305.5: 2.94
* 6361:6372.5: 0.83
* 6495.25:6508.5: 0.37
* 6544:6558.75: -0.41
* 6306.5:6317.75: 0.87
